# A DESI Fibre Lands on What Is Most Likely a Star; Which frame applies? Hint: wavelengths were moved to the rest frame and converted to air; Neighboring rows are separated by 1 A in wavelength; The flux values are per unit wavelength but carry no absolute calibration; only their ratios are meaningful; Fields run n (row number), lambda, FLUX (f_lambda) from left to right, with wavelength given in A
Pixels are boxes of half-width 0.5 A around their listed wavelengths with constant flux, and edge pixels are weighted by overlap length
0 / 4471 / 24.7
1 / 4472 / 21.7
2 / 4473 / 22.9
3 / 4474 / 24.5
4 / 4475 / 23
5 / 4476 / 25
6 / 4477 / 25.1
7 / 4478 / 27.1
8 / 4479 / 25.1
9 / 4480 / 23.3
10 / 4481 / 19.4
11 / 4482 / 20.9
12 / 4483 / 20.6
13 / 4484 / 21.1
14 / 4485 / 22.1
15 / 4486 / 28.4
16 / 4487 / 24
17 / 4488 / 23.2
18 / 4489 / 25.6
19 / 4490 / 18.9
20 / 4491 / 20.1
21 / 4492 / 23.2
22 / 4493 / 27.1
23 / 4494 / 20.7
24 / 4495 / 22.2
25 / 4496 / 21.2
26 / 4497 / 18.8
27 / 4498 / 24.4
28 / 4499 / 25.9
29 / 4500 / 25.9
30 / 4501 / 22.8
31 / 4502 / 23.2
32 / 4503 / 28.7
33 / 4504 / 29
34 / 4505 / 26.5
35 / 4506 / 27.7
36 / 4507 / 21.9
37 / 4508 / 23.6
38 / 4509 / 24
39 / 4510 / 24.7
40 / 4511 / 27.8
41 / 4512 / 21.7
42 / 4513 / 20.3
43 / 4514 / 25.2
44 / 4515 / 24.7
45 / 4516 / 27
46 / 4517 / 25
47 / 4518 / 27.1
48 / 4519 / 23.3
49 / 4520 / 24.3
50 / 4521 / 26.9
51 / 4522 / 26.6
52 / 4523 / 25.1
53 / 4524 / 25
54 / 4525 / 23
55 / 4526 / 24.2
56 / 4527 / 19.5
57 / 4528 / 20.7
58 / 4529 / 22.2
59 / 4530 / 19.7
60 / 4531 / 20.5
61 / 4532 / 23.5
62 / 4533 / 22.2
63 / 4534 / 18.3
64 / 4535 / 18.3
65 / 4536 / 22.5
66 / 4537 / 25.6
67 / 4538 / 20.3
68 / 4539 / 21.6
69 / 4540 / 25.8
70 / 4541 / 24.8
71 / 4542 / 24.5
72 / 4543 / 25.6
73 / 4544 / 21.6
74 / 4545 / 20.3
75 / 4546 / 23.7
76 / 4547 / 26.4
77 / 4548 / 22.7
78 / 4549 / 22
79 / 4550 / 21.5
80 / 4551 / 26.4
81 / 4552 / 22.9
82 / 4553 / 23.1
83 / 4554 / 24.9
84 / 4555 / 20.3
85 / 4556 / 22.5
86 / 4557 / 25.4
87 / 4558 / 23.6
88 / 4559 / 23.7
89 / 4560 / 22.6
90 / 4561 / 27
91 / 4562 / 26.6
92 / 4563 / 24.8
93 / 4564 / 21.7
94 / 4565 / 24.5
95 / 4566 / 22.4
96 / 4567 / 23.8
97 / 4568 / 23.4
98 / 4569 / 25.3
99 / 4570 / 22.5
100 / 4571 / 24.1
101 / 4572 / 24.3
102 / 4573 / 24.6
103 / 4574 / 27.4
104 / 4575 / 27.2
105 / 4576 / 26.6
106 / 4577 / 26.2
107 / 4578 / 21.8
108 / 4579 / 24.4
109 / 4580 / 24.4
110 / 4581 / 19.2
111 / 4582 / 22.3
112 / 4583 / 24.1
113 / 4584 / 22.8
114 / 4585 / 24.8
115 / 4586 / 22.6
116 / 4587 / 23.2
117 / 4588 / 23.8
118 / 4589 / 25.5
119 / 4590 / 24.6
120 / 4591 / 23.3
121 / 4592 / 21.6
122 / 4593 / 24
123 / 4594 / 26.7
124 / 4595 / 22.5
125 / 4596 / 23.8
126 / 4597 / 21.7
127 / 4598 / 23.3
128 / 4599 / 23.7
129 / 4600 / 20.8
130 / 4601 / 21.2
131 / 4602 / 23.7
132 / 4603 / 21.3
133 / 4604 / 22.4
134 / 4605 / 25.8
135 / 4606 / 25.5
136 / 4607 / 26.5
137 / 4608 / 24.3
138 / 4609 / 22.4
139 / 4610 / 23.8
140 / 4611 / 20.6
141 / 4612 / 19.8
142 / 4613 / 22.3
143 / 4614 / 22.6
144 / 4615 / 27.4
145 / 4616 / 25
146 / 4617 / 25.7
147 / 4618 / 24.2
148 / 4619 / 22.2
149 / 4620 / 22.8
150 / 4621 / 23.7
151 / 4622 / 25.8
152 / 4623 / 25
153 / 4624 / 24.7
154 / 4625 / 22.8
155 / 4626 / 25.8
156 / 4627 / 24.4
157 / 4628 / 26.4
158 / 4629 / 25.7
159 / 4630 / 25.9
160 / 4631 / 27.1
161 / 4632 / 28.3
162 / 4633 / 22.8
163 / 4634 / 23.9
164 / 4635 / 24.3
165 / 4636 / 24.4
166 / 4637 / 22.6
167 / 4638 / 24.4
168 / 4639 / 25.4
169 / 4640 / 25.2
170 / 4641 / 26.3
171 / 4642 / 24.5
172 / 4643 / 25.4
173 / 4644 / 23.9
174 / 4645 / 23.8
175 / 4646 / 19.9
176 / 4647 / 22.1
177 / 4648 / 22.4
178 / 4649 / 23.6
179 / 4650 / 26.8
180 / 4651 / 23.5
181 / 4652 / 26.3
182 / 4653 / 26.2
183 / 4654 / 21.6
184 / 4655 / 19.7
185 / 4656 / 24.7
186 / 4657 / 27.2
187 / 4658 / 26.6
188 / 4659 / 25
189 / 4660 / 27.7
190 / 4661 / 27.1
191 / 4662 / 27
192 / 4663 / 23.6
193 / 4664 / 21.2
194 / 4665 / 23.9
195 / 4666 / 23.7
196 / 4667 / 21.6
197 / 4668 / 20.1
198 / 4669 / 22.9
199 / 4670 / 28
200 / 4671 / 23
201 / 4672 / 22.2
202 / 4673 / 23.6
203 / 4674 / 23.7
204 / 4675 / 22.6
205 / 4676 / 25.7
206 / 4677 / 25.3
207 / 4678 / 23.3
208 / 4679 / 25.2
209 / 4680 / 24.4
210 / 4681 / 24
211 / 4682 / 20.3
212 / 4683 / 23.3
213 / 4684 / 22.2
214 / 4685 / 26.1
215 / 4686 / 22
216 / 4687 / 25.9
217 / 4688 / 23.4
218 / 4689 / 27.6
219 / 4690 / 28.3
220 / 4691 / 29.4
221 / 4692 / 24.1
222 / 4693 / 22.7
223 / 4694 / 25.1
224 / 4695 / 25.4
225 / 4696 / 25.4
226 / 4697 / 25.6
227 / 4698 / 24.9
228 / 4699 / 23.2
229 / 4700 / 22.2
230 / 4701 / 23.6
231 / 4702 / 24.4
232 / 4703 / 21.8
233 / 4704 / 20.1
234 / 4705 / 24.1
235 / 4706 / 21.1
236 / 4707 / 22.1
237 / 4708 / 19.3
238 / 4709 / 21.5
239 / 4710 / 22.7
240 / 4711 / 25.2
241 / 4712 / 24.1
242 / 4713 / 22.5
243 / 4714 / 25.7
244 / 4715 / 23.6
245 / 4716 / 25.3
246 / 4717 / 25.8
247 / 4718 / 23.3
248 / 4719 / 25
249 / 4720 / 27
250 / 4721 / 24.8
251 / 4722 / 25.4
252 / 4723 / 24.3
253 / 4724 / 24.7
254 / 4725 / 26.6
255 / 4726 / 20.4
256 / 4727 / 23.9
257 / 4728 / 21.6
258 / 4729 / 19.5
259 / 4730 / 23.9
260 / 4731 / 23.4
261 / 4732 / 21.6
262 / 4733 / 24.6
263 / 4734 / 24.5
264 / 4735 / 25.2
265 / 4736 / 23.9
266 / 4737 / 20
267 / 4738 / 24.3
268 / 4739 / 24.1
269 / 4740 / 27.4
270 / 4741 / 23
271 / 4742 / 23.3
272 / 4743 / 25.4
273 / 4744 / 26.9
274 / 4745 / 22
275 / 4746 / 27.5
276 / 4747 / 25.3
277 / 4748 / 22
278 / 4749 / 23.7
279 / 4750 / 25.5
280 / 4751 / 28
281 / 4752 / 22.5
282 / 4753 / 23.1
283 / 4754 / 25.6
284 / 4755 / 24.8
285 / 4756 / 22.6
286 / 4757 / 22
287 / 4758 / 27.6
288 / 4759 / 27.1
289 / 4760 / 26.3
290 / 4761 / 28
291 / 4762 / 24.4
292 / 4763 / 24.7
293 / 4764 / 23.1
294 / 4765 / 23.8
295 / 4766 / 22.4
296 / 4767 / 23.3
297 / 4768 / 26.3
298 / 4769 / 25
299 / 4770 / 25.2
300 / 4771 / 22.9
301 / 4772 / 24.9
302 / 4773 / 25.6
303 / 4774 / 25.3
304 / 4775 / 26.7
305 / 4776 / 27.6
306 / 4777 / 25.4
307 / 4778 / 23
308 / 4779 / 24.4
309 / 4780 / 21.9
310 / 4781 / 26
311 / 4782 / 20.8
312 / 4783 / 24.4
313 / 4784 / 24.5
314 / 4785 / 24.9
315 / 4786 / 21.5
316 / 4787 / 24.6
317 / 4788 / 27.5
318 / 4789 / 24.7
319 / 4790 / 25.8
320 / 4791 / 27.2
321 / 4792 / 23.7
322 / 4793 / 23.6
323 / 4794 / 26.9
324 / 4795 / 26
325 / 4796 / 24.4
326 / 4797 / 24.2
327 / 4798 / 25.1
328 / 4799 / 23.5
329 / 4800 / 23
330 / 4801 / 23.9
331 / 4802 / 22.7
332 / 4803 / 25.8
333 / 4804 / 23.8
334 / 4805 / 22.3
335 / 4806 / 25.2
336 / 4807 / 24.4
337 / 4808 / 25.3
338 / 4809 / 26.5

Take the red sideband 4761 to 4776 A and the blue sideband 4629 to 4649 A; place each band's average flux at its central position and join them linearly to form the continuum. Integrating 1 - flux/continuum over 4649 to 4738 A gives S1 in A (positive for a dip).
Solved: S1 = 1.96 A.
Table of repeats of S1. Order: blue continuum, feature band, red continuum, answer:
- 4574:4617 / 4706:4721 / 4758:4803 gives 0.37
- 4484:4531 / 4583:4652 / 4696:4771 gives 0.00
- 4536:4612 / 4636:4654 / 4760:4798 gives -0.11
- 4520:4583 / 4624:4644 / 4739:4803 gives -0.89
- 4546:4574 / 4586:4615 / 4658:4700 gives 0.90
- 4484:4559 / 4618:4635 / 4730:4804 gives -0.58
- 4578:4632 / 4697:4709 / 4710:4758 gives 0.77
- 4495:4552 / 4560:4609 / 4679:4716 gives -0.34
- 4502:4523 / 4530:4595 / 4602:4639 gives 3.26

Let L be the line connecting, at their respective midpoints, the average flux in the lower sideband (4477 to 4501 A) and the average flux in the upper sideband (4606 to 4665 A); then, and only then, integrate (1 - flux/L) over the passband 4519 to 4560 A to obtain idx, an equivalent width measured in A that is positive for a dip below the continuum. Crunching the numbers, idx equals 0.8 A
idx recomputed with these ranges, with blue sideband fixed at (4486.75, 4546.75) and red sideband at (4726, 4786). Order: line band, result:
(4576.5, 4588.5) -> 0.23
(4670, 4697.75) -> -0.51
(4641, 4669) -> -0.10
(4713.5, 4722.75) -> -0.35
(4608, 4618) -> 0.19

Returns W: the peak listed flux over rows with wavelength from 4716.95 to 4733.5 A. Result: 27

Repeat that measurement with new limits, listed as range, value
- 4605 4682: 28.3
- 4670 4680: 28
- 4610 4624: 27.4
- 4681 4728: 29.4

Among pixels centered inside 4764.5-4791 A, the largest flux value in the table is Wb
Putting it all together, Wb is 27.6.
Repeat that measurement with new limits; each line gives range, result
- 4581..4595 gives 26.7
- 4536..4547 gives 26.4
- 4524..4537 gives 25.6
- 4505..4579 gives 27.8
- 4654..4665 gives 27.7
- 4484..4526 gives 29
